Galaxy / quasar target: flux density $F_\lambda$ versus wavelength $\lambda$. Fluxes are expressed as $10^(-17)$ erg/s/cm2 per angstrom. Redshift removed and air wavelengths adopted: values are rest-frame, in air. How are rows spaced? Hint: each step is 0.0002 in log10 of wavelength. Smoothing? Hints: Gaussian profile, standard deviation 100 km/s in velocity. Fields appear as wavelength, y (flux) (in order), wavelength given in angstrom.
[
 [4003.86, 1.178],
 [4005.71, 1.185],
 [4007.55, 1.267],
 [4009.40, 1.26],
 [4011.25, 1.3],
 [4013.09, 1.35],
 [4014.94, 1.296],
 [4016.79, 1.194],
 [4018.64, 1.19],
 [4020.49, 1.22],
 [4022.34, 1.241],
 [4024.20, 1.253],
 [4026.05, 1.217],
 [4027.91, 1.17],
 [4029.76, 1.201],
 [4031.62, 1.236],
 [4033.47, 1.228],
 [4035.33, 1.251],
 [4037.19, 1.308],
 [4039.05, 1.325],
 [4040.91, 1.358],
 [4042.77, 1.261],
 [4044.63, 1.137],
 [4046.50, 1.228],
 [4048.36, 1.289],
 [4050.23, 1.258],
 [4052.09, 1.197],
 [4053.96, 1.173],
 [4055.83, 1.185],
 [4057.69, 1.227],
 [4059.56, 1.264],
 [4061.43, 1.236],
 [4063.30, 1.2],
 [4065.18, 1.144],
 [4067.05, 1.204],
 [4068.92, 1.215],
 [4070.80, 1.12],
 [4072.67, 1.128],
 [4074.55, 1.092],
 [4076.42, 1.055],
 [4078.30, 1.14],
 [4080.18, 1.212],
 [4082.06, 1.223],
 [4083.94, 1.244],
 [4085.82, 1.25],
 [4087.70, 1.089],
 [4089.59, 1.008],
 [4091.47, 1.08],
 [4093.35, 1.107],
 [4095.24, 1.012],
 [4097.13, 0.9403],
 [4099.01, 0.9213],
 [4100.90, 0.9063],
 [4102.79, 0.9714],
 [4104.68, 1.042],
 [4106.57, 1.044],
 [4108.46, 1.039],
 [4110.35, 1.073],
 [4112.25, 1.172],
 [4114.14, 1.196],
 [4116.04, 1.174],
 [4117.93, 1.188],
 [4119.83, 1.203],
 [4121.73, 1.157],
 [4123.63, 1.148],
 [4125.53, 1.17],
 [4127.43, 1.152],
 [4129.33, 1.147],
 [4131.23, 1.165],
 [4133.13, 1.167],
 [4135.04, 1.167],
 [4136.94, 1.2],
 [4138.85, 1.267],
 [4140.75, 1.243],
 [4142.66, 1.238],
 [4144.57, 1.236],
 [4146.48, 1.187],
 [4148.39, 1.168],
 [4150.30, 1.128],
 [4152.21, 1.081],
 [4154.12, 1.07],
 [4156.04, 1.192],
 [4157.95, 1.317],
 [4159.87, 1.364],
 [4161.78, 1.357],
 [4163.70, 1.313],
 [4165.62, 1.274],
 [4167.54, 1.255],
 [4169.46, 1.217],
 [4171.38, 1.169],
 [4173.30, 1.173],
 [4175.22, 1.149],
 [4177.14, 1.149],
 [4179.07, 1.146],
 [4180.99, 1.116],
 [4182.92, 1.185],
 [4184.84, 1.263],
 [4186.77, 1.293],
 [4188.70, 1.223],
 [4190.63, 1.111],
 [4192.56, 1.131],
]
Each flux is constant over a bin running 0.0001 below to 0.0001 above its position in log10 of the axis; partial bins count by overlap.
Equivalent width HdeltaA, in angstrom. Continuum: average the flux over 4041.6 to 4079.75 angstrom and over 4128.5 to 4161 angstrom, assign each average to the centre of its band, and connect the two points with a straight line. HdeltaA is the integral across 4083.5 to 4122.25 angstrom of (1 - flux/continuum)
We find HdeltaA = 3.6 angstrom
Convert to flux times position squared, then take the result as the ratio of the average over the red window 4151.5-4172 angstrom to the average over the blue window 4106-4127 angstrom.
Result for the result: 1.1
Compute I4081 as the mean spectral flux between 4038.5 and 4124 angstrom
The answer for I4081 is 1.15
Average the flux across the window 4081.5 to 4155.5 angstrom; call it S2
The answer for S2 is 1.13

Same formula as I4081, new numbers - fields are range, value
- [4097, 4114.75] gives 1.03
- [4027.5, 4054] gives 1.25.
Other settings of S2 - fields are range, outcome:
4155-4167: 1.3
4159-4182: 1.22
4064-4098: 1.13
